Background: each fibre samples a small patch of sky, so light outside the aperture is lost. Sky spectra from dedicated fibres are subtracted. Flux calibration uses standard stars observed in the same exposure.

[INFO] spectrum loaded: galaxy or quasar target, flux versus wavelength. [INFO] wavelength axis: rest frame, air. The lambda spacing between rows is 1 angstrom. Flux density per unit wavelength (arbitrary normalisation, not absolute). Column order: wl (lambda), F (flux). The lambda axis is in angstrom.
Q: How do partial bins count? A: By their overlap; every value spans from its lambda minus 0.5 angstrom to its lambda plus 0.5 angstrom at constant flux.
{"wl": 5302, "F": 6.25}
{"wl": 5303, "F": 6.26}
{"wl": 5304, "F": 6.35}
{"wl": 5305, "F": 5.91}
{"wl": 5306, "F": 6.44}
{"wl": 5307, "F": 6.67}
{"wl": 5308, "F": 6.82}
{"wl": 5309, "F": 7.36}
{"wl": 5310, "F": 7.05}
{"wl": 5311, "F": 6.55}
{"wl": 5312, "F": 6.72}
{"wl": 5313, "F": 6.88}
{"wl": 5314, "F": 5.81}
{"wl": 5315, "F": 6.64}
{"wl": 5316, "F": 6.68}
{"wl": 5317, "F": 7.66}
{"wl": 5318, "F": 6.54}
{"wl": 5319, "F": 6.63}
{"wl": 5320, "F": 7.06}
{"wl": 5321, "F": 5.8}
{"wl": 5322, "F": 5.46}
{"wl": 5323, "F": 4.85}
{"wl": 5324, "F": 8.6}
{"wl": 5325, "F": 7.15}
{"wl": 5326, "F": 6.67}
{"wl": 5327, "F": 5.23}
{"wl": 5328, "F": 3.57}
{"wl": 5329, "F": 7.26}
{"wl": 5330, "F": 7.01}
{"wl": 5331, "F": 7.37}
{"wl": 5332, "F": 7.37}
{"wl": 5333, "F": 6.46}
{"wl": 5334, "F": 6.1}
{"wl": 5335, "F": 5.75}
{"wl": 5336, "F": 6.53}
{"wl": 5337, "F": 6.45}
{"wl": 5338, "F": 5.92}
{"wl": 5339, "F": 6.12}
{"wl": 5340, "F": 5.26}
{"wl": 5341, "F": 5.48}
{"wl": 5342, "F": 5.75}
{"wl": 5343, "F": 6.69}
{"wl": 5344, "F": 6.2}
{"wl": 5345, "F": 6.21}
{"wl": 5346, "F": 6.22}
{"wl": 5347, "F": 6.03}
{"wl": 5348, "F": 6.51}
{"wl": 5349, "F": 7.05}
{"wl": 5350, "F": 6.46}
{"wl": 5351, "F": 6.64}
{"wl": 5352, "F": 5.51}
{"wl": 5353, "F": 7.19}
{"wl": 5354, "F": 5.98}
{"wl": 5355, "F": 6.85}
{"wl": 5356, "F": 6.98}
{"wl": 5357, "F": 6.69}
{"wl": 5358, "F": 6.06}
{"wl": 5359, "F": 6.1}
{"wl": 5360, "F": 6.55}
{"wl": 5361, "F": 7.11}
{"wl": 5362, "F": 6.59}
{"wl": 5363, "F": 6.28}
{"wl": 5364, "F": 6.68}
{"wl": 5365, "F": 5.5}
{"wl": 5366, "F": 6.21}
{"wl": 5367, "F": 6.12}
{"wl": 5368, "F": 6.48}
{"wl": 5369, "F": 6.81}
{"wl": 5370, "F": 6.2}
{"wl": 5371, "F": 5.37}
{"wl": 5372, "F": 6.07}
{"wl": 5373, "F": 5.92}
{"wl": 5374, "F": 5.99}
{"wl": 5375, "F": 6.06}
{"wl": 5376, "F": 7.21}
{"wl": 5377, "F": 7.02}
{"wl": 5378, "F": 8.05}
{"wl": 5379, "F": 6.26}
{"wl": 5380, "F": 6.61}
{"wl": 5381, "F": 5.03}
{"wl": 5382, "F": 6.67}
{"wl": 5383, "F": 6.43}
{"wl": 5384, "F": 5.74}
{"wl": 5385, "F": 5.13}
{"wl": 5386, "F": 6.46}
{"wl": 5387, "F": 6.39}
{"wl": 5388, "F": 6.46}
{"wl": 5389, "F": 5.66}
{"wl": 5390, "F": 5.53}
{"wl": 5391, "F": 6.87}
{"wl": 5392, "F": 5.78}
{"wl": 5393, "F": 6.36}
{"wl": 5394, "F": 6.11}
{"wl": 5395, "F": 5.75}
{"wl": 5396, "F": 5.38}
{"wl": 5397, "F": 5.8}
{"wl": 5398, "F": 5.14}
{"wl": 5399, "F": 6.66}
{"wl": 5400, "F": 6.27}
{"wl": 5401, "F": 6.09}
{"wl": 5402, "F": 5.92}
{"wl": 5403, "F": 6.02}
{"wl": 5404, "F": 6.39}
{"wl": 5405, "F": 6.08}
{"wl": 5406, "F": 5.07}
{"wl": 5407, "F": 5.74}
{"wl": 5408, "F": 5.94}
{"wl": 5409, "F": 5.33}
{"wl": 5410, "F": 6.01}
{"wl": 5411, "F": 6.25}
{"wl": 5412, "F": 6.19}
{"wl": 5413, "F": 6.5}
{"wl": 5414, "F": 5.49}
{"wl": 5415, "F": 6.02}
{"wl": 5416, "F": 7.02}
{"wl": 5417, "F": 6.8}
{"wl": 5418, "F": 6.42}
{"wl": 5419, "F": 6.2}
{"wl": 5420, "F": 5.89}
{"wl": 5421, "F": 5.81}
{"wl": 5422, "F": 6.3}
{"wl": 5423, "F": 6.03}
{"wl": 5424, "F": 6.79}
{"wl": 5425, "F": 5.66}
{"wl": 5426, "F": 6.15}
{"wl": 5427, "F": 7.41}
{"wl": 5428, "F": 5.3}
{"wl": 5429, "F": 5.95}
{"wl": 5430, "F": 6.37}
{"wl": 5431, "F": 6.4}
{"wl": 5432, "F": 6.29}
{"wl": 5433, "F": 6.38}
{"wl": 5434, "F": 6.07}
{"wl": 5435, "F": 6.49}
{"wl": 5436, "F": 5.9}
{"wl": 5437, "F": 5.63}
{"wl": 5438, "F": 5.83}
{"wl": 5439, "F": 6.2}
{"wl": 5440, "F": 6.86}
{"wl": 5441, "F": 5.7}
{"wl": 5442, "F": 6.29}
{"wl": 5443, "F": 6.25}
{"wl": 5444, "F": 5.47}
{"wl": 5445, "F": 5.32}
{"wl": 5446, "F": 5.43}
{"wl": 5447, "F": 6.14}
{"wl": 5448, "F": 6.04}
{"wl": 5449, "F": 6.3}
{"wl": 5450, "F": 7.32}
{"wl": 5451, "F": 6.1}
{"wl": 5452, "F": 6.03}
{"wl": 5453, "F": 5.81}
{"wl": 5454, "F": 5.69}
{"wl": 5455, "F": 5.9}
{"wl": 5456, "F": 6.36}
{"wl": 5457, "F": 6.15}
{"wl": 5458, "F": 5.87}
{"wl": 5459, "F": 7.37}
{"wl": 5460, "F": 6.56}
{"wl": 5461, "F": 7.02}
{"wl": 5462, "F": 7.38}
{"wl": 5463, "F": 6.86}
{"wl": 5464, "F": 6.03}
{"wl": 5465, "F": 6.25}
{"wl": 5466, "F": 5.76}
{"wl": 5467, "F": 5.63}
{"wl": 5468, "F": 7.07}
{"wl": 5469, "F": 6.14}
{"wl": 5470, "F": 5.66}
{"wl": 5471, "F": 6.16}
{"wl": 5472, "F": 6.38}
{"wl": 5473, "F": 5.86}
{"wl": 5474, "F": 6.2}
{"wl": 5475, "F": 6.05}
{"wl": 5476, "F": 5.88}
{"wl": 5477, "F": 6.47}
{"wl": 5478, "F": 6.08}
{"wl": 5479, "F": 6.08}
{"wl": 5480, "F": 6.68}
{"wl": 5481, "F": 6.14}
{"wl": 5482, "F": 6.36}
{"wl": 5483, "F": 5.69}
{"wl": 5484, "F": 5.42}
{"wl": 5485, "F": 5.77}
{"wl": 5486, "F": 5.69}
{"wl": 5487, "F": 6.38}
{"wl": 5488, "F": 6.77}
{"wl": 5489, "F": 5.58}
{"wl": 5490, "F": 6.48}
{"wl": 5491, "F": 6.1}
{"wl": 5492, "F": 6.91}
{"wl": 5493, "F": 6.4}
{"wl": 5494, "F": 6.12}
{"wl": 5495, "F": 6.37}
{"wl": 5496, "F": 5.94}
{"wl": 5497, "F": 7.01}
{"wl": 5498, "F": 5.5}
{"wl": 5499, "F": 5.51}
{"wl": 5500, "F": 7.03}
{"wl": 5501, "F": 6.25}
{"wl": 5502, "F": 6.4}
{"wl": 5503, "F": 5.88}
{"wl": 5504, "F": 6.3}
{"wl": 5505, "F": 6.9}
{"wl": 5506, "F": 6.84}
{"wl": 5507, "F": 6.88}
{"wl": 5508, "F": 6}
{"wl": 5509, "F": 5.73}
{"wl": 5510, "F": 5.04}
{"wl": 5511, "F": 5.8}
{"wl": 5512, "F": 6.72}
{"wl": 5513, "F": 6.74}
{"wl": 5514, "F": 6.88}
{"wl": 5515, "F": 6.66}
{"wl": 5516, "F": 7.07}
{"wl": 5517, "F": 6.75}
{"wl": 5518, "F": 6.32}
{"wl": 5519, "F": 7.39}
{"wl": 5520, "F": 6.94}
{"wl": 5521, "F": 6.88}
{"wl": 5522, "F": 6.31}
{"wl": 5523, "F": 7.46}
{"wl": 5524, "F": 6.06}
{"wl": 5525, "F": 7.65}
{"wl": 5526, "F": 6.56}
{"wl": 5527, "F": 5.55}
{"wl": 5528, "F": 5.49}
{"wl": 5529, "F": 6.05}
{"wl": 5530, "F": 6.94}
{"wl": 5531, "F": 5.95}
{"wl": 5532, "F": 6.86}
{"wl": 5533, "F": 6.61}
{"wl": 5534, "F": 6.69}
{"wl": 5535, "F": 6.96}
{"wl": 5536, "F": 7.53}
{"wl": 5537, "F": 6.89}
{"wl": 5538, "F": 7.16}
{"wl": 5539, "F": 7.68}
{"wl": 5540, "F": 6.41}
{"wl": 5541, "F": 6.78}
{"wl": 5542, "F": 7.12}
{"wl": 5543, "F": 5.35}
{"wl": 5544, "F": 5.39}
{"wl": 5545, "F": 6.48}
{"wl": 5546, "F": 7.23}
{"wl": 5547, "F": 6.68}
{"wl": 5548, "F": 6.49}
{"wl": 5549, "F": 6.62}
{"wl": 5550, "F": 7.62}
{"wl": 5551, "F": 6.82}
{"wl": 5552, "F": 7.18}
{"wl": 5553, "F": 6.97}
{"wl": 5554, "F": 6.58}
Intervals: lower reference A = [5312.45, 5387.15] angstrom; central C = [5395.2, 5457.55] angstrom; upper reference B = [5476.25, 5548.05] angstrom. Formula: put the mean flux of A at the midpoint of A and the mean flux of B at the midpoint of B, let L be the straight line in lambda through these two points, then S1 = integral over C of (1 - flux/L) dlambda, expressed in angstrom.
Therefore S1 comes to 3.1 angstrom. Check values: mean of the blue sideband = 6.35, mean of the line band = 6.07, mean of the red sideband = 6.43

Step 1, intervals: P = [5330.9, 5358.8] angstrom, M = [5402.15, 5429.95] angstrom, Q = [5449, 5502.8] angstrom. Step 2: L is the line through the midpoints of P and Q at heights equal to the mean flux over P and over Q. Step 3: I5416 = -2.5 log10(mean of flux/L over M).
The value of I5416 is 0.03 mag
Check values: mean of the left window 6.33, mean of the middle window 6.1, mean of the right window 6.24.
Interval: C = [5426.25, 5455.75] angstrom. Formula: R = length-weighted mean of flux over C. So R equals 6.1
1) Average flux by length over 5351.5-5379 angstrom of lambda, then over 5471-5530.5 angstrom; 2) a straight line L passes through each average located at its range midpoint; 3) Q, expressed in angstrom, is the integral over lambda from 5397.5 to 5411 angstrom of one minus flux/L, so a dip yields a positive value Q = 1.0 angstrom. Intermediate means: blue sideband 6.43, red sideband 6.33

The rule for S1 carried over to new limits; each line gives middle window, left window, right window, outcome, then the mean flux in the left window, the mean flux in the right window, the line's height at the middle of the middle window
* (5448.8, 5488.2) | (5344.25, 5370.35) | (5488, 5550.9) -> 1.58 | 6.42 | 6.52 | 6.49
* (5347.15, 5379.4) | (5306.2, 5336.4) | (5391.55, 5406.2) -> -1.22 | 6.54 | 5.94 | 6.22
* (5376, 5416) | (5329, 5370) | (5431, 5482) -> 1.35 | 6.39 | 6.19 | 6.31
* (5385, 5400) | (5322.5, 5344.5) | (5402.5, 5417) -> 0.20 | 6.26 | 6.03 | 6.08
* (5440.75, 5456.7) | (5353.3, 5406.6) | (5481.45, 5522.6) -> 0.67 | 6.21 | 6.34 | 6.28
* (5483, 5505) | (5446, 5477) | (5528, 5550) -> 0.81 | 6.26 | 6.66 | 6.42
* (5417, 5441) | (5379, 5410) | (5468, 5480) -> -0.57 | 5.97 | 6.15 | 6.05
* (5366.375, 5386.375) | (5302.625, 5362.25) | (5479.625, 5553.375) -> 0.50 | 6.43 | 6.48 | 6.44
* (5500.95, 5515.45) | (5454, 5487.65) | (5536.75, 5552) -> 0.31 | 6.22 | 6.73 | 6.48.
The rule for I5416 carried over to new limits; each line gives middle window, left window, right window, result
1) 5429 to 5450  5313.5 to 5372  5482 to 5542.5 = 0.06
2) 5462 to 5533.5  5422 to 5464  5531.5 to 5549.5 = 0.03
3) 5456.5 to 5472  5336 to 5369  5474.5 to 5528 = -0.01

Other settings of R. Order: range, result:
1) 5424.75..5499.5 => 6.17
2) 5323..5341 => 6.33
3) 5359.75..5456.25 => 6.14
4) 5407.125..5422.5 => 6.13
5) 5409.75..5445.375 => 6.16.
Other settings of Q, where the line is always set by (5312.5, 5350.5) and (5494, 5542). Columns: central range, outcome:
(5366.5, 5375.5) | 0.4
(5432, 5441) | 0.4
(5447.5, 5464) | 0.2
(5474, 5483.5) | 0.5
